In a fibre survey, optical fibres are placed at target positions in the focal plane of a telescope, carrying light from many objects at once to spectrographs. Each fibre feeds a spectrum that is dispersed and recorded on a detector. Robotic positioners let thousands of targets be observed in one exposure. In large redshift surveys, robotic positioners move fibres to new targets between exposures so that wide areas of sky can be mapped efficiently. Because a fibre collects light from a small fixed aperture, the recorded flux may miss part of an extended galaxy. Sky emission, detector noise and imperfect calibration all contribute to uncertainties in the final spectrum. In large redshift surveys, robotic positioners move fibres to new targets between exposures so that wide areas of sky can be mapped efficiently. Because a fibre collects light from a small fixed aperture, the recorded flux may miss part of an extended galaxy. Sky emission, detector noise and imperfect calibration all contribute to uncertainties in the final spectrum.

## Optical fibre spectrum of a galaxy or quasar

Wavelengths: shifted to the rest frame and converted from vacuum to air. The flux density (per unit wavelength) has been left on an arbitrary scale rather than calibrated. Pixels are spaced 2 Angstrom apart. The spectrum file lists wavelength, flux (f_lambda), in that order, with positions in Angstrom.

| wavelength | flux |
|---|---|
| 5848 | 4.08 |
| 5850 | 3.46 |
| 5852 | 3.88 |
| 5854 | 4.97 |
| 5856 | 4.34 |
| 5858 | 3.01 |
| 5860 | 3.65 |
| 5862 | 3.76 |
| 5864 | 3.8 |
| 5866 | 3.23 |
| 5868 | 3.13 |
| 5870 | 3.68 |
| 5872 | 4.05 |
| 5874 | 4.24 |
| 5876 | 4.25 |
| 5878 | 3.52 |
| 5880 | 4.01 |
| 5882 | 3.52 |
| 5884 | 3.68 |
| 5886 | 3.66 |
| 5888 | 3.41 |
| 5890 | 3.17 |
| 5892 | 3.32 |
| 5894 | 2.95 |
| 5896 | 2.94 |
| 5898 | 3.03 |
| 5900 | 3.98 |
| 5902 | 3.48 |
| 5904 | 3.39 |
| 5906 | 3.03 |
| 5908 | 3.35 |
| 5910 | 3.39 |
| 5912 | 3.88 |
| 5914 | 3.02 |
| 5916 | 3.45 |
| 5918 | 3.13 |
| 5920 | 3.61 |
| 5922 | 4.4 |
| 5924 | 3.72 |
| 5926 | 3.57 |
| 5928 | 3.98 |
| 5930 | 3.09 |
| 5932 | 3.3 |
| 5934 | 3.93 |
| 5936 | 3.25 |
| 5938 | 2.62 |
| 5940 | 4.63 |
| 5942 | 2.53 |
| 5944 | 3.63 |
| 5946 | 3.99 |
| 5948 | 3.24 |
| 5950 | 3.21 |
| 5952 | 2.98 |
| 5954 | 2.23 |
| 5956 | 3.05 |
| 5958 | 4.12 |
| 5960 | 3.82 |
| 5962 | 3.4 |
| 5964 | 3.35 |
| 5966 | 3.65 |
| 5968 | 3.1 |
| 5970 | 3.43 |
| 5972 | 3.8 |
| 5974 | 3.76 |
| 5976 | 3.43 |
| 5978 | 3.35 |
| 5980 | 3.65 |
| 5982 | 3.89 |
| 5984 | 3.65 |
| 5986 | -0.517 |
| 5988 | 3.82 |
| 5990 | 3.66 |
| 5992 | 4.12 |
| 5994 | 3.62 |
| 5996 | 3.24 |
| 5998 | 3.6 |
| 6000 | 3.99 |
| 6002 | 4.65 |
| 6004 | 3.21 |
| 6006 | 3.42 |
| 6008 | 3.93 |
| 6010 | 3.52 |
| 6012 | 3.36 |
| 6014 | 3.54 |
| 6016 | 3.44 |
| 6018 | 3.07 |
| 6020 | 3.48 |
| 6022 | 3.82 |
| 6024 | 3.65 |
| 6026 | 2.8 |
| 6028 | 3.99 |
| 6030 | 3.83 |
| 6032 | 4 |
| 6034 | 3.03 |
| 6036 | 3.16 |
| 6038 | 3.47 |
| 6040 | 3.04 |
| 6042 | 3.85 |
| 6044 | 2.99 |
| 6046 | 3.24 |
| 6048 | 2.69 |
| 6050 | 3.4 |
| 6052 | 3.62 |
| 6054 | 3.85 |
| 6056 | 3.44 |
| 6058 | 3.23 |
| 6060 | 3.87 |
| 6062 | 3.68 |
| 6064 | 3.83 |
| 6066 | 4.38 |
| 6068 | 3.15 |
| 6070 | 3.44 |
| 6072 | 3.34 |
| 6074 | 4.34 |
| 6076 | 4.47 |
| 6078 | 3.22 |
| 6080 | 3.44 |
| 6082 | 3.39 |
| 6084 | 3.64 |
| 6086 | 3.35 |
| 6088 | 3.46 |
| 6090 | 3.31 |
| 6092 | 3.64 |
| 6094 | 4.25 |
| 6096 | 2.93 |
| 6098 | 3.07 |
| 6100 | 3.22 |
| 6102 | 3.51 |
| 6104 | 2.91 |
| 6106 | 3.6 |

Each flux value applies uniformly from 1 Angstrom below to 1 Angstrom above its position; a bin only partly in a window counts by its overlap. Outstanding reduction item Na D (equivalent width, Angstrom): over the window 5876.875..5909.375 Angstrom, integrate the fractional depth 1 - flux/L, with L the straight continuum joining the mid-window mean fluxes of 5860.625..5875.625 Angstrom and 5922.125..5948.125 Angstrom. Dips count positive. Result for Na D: 2.20 Angstrom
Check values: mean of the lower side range 3.72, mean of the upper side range 3.54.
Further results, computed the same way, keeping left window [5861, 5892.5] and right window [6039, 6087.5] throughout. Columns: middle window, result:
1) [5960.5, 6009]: 1.6 Angstrom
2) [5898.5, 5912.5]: 0.6 Angstrom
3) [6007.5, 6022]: 0.3 Angstrom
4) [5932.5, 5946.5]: 0.5 Angstrom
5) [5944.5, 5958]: 1.5 Angstrom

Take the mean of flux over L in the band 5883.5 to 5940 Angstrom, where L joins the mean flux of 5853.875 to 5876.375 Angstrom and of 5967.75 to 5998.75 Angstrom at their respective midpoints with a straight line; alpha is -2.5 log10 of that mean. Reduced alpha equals 0.05 mag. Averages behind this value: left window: 3.79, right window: 3.35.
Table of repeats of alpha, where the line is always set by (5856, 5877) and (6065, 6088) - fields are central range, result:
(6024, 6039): 0.05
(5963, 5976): 0.05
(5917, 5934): 0.02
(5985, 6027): 0.08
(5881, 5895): 0.10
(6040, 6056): 0.09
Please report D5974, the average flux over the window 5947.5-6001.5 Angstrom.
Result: 3.37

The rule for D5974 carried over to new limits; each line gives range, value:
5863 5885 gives 3.74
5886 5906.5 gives 3.29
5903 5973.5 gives 3.44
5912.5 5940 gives 3.52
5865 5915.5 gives 3.49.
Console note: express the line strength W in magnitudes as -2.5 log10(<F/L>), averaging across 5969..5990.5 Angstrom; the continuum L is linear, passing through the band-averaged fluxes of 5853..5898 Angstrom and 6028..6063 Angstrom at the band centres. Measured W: 0.09 mag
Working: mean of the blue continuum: 3.64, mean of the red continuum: 3.45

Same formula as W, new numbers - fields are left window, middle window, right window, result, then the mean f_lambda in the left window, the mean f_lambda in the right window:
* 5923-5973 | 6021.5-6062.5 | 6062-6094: 0.04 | 3.42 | 3.65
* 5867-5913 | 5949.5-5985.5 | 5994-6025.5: 0.06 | 3.52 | 3.58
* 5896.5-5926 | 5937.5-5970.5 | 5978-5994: -0.01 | 3.48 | 3.22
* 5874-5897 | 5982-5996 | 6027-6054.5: 0.11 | 3.53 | 3.43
